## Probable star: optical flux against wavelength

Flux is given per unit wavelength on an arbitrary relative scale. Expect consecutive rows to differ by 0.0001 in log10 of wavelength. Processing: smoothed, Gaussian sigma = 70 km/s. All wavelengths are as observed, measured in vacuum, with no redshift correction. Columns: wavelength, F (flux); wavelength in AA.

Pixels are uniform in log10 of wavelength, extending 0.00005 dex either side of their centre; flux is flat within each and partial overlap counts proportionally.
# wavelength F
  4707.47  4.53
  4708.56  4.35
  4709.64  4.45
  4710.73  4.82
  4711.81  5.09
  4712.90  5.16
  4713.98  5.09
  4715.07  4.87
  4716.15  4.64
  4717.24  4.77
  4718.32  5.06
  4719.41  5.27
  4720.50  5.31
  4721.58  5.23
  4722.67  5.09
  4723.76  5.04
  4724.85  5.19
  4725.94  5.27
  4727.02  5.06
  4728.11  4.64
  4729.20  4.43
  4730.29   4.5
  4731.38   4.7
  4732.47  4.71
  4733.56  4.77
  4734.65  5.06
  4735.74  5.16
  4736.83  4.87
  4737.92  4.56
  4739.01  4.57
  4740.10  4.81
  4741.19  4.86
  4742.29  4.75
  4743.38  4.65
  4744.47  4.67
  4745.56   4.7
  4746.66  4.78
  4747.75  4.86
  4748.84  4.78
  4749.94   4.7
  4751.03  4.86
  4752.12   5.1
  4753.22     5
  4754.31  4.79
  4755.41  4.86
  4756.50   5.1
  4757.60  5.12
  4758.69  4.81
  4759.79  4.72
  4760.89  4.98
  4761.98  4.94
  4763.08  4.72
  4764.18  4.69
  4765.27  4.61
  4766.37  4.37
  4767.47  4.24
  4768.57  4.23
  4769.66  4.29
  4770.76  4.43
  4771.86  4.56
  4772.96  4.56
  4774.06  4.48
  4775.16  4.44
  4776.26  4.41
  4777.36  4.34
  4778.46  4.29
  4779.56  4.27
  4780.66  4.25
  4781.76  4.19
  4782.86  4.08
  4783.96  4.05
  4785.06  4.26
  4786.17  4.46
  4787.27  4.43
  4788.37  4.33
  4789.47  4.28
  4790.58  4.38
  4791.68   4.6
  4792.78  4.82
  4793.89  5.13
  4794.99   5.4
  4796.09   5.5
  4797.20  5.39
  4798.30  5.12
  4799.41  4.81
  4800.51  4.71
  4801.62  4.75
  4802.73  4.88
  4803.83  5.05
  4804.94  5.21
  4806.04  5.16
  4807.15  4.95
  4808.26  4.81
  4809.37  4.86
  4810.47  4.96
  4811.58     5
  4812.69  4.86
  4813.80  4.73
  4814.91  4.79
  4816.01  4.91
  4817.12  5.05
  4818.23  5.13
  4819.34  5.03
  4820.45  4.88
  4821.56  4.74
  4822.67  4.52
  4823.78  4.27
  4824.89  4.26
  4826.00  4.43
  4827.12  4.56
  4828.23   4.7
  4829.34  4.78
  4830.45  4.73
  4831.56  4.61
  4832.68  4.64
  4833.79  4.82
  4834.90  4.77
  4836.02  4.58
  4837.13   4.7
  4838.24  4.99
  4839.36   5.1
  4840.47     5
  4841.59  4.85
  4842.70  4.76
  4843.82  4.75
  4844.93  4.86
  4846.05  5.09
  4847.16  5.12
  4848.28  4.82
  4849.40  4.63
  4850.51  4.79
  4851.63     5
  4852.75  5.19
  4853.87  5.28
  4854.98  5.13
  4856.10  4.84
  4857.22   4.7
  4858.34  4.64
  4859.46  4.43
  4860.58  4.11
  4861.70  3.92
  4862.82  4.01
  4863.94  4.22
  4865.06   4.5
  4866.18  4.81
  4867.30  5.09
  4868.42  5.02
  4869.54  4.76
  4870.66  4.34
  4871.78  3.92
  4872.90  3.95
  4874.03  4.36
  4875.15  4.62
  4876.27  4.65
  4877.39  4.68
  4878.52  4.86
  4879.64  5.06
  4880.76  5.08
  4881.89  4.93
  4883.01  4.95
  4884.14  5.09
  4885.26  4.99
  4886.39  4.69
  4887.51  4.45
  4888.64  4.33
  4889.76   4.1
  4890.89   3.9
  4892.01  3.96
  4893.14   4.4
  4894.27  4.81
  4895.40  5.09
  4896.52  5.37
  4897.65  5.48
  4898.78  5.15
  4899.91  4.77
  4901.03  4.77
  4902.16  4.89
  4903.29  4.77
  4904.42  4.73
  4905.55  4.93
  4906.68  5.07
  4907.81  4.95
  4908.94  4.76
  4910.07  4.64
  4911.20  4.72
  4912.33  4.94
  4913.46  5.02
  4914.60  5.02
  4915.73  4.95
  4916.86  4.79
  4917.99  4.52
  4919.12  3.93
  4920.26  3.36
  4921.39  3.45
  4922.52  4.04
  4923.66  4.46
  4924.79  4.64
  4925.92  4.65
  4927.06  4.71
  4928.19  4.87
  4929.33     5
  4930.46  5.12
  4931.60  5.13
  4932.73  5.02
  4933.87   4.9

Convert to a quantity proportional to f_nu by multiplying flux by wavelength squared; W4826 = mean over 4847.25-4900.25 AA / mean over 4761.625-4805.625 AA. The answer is 1.1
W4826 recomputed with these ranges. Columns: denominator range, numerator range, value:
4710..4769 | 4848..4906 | 1.03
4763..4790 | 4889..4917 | 1.16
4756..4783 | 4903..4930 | 1.08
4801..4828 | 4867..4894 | 0.98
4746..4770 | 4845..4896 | 1.03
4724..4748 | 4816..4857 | 1.05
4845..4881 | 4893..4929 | 1.03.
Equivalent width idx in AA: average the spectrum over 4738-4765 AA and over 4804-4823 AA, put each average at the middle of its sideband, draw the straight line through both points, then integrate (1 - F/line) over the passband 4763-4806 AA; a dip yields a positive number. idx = 2.5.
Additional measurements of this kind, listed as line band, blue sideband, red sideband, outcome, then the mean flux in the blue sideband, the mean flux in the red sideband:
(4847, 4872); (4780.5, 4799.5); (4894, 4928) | 0.09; 4.64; 4.71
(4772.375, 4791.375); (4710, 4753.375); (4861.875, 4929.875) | 1.91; 4.88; 4.65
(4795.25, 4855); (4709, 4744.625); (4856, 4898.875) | -2.07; 4.88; 4.61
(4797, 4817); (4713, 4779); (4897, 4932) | -0.77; 4.77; 4.72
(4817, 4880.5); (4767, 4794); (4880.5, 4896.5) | -2.19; 4.38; 4.64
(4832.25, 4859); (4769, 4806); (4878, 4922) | -1.21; 4.62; 4.71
